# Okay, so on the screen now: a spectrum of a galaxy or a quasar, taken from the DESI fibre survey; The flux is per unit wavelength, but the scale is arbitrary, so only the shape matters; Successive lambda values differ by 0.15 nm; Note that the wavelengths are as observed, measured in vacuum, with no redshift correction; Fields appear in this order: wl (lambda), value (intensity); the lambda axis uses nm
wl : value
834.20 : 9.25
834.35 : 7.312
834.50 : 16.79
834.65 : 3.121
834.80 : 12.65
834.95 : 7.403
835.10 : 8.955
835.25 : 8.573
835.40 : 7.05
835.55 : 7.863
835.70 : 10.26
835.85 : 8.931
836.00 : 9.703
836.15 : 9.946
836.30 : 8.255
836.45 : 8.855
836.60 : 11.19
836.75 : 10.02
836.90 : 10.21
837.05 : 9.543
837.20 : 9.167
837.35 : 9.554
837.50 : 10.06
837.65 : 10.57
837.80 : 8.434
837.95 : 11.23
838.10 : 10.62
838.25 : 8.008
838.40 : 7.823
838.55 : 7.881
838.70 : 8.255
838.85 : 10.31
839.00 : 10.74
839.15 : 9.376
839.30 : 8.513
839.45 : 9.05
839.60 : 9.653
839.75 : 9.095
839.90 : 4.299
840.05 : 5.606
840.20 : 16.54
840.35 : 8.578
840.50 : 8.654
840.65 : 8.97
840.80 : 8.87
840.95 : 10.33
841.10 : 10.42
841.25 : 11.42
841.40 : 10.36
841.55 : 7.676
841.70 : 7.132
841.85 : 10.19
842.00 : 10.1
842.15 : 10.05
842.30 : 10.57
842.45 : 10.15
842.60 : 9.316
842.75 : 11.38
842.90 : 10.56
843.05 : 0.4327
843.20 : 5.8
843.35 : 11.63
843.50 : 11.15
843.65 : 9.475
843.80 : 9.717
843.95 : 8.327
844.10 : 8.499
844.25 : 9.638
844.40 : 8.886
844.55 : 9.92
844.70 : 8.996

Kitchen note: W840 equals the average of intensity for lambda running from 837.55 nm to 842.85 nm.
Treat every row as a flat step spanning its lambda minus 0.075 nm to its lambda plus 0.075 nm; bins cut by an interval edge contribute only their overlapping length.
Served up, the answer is 9.44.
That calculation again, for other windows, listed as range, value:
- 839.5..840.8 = 8.92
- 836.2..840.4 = 9.35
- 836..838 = 9.75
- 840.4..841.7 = 9.43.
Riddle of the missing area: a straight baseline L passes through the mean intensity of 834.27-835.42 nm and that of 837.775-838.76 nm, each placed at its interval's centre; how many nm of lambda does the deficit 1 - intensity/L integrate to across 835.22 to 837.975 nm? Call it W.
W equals -0.13 nm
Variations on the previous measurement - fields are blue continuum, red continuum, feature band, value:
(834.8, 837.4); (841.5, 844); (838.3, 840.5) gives 0.05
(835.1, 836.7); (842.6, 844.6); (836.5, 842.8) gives -0.37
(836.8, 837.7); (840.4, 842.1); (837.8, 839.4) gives 0.08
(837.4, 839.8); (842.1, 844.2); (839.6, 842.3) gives -0.04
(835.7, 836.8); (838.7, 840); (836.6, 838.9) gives -0.07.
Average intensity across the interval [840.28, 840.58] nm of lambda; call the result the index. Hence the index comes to 8.62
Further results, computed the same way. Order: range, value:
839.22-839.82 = 9.08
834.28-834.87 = 9.97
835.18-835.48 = 7.8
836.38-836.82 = 10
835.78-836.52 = 9.14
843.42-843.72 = 10.3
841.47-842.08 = 8.8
